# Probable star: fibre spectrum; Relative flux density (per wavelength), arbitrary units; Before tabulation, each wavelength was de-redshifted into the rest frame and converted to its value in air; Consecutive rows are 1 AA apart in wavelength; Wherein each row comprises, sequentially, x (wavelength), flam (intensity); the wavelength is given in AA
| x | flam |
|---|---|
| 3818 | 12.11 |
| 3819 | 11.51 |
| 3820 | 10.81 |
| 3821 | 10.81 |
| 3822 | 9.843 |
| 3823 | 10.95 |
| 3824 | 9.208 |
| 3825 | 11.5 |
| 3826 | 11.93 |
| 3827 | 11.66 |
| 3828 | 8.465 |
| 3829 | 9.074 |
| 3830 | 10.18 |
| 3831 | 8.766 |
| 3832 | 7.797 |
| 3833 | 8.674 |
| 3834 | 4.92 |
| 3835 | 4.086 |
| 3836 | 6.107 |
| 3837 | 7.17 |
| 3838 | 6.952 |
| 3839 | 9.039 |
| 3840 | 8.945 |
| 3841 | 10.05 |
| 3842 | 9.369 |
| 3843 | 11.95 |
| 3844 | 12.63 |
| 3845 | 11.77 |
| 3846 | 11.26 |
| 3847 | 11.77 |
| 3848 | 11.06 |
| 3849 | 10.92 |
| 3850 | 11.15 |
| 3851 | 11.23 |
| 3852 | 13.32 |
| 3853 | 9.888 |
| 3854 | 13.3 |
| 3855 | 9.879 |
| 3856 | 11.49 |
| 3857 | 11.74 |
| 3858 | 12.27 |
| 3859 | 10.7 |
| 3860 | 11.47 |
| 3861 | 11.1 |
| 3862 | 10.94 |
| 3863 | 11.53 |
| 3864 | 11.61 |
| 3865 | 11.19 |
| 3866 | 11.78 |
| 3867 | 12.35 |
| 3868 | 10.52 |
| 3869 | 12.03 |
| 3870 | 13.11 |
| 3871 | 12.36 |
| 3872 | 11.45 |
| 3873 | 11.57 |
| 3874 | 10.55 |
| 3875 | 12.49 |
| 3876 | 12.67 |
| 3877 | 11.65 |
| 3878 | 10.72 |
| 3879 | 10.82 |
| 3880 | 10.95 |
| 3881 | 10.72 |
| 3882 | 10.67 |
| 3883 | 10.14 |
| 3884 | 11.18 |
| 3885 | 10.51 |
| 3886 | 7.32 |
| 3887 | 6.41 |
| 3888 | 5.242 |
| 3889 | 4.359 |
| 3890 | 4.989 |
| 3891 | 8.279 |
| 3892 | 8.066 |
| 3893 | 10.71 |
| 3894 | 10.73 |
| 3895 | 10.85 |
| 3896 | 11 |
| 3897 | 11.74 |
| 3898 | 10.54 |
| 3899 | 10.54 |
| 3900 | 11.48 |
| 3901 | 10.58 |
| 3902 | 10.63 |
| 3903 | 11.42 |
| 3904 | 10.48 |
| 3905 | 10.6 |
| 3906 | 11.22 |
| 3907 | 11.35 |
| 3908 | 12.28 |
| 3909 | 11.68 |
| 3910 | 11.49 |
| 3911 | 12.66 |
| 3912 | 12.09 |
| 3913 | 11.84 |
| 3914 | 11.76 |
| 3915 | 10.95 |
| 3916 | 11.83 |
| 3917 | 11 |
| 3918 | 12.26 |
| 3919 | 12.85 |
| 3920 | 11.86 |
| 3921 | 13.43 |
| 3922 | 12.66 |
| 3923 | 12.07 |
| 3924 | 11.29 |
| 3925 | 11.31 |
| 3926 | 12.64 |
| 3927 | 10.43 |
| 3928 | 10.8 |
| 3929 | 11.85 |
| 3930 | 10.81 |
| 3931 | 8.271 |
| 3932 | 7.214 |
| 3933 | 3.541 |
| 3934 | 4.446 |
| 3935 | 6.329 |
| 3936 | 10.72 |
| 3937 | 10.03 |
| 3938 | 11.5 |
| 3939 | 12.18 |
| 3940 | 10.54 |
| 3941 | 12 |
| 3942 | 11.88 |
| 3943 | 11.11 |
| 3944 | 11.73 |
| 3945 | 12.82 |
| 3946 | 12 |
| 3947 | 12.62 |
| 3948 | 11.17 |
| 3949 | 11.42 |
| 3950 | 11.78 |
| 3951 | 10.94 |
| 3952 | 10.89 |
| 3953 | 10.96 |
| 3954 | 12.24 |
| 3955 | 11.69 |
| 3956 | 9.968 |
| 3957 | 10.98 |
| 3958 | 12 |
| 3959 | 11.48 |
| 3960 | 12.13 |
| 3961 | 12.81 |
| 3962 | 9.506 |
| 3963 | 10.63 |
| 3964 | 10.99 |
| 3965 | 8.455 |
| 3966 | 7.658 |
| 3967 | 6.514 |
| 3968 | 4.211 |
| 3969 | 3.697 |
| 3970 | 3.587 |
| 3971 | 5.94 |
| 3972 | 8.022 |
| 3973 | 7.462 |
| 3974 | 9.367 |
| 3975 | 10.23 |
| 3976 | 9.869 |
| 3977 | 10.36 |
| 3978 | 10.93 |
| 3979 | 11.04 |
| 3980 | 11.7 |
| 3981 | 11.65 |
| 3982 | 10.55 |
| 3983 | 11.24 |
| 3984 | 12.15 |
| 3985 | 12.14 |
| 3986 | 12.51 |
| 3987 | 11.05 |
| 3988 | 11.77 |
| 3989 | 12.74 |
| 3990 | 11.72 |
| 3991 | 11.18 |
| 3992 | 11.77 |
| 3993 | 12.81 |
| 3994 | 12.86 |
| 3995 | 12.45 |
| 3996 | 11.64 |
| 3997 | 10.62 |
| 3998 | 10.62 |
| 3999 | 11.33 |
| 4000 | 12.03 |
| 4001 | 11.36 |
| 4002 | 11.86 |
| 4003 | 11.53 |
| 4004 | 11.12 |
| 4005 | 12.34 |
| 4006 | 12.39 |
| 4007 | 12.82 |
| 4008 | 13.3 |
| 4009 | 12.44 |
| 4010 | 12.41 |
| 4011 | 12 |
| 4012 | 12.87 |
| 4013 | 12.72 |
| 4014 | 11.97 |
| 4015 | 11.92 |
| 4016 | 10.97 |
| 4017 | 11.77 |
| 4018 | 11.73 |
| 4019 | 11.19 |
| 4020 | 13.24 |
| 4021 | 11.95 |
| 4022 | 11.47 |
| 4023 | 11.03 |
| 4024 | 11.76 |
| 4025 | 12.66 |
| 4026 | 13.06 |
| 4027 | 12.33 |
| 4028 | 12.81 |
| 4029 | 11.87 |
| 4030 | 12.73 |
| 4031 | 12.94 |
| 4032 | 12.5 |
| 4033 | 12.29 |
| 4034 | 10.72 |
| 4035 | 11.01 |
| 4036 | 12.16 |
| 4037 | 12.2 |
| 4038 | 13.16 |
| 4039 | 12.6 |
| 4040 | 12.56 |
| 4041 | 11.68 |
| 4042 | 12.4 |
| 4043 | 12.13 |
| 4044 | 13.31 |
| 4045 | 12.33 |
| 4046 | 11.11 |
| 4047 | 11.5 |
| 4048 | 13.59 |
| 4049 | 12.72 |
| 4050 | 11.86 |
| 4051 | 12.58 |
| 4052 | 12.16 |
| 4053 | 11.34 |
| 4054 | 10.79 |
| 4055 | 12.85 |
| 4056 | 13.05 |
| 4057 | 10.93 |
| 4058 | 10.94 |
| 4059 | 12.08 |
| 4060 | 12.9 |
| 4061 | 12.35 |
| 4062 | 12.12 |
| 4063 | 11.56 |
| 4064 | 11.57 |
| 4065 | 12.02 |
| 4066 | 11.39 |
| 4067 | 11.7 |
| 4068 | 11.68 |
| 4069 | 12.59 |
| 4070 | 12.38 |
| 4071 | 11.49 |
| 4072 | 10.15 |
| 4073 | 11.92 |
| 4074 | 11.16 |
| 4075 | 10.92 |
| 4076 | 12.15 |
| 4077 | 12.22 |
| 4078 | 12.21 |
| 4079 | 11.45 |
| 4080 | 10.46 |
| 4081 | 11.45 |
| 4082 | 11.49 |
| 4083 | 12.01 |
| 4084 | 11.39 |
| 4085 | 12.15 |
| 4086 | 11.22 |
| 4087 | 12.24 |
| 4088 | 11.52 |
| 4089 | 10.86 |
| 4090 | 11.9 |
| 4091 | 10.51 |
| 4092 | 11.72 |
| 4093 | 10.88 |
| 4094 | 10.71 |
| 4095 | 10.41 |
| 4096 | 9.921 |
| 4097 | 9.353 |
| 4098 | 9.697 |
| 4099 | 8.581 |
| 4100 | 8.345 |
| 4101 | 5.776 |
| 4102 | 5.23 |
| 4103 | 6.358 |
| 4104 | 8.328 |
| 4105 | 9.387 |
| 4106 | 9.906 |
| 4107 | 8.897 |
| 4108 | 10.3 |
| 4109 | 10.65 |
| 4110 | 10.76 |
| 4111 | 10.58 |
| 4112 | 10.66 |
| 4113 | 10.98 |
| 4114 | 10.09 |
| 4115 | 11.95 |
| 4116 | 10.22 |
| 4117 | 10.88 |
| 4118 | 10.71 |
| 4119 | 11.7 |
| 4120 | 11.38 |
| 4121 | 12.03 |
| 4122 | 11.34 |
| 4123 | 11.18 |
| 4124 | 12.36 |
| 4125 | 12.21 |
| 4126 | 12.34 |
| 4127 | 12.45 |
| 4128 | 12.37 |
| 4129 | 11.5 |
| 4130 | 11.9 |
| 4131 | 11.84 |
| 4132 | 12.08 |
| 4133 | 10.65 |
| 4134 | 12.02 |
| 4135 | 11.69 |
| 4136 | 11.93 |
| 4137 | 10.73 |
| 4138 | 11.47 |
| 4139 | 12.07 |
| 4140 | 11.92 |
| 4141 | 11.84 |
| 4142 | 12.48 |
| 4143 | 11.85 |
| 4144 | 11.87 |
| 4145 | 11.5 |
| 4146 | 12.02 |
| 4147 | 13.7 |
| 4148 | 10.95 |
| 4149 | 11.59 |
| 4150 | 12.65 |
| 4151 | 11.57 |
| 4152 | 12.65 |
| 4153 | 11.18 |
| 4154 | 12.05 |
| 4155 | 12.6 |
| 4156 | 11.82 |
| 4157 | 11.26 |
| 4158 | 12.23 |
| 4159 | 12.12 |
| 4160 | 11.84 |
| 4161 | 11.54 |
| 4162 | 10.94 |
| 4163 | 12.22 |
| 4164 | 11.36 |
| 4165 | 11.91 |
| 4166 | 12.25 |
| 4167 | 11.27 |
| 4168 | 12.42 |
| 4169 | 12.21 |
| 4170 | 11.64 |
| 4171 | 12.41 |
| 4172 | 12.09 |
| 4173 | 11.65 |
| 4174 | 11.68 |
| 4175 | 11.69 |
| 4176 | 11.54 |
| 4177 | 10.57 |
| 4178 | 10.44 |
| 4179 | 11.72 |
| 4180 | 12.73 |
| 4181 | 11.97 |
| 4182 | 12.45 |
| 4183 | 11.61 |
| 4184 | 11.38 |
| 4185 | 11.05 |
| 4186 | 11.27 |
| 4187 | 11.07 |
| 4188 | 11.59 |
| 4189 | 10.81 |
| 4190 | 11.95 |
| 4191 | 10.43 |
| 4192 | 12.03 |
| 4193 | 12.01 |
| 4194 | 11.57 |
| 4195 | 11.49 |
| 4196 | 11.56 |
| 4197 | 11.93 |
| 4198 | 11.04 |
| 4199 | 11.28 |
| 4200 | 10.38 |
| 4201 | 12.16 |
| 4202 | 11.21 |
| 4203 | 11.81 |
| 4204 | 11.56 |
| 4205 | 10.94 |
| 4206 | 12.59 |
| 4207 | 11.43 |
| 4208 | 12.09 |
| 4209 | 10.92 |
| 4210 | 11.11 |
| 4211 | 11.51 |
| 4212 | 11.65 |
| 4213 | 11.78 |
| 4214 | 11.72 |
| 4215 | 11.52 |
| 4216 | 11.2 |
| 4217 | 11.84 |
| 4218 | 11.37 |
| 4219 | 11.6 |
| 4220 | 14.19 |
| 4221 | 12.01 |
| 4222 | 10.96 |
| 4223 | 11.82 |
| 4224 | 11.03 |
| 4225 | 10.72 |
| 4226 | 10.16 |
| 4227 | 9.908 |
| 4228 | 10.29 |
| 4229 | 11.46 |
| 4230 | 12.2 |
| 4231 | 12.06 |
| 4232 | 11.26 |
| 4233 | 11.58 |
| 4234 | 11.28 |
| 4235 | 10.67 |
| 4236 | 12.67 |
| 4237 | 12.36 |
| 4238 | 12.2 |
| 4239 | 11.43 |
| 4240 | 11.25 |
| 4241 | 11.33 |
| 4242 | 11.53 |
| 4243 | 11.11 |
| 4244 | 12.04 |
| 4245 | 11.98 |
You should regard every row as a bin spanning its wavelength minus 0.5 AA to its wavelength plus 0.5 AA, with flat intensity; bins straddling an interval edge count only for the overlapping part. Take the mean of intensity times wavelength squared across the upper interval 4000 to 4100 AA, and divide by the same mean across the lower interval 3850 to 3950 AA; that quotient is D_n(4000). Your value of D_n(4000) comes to 1.17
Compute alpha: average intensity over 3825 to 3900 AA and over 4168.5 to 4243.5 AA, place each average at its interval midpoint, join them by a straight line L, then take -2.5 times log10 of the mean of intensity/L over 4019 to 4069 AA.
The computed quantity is -0.11 mag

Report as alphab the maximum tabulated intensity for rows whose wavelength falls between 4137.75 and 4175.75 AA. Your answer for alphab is 13.7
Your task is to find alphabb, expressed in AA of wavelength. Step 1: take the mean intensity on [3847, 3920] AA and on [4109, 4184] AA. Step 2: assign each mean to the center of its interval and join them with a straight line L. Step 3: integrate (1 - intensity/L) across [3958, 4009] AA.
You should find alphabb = 2.80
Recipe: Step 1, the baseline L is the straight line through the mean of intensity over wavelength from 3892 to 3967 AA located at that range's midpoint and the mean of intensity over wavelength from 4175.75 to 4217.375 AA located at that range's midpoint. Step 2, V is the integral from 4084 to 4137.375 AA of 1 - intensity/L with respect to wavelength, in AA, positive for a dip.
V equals 3.02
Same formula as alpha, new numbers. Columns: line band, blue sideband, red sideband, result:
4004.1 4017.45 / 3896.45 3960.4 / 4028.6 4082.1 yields -0.06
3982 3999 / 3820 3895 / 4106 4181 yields -0.09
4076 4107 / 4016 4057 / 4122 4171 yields 0.17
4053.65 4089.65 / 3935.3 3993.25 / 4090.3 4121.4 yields -0.16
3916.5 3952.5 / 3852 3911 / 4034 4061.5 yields 0.03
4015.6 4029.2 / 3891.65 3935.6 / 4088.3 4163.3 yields -0.10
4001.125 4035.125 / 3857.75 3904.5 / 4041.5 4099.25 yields -0.08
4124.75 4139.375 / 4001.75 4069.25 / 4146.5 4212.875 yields 0.00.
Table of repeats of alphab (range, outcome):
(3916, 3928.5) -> 13.43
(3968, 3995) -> 12.86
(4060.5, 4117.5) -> 12.59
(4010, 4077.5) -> 13.59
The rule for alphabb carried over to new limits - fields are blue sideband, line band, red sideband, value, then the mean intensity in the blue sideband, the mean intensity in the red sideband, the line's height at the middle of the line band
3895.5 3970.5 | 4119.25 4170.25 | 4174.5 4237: -2.55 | 10.6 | 11.5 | 11.3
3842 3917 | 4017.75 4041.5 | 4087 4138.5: -3.17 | 10.9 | 10.6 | 10.7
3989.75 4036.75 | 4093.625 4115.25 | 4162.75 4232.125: 4.43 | 12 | 11.6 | 11.8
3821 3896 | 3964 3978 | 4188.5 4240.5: 3.98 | 10.2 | 11.5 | 10.6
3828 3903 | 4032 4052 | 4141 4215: -2.09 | 10.2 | 11.7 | 11.1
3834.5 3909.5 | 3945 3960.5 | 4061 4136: -1.26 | 10.5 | 11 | 10.7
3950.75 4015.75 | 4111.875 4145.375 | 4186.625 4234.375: -1.10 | 10.8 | 11.5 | 11.2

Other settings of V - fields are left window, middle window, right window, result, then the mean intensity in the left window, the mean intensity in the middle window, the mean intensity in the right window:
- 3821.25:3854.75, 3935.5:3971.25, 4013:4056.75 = 2.7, 9.85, 10.3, 12.1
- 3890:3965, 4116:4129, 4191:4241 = -0.4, 10.9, 11.7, 11.5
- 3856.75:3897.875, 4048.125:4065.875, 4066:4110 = -2.5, 10.5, 12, 10.6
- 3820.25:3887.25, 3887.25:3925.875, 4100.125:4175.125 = -0.5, 10.5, 10.8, 11.3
